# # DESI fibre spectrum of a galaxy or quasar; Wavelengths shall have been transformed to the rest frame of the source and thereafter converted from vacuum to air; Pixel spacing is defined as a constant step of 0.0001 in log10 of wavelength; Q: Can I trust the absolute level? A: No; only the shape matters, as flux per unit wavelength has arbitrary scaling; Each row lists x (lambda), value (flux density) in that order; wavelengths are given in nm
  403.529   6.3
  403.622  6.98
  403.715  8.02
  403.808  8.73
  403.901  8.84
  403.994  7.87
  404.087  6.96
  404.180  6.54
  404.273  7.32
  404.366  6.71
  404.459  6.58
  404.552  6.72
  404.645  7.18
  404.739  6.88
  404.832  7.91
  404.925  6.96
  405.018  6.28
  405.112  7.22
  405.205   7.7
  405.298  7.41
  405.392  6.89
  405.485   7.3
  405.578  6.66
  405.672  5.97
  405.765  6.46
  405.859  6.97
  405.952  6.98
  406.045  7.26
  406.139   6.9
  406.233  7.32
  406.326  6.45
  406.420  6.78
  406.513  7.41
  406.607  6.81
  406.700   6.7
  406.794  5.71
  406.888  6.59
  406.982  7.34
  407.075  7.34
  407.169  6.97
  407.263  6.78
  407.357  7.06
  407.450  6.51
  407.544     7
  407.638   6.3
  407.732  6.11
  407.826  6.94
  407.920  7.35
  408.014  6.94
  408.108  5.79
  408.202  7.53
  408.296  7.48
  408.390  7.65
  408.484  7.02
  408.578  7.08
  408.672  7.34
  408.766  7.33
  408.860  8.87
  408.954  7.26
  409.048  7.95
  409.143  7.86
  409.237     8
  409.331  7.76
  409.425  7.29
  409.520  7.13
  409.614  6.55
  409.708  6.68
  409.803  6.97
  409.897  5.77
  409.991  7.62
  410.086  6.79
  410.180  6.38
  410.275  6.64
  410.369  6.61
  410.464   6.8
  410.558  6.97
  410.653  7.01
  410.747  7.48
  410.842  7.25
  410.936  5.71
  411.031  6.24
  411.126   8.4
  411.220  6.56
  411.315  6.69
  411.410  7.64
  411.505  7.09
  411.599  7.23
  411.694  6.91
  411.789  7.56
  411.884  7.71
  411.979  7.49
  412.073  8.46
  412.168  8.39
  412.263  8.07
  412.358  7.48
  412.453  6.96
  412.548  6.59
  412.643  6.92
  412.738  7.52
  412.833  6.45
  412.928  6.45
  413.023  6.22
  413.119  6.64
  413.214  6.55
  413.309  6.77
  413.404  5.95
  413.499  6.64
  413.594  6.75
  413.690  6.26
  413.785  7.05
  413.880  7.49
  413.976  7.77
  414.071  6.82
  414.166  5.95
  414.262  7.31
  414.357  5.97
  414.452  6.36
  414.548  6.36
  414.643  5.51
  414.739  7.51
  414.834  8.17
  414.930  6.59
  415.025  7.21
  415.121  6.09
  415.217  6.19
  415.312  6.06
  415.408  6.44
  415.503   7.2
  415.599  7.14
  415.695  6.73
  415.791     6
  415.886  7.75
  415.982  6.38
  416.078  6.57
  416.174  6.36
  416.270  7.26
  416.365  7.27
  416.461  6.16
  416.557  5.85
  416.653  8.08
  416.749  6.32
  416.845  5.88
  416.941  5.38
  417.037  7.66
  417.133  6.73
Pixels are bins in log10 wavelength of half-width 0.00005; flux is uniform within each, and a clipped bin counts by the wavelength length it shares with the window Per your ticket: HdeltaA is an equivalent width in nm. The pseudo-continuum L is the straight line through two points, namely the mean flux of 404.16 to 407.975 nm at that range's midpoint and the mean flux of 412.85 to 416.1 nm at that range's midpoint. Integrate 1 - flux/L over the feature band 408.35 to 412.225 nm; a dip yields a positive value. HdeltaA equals -0.26 nm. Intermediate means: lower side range 6.89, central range 7.23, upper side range 6.67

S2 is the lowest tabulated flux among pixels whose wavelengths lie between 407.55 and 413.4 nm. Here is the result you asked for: 5.71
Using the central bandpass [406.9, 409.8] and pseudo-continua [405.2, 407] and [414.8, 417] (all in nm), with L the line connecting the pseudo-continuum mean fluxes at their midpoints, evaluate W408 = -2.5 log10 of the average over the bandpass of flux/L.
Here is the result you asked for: -0.056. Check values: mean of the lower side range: 6.85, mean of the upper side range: 6.65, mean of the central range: 7.16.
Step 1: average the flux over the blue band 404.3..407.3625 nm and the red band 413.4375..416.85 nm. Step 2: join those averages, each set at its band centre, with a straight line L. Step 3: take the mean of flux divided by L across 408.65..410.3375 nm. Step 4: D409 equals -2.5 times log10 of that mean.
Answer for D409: -0.06 mag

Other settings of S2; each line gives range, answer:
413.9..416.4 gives 5.51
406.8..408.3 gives 5.79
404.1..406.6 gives 5.97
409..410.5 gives 5.77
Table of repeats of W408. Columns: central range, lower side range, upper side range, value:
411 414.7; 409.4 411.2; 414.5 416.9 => -0.030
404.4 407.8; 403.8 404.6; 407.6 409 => 0.055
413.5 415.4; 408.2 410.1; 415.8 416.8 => 0.035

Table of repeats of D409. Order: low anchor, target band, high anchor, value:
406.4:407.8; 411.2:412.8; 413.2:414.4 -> -0.10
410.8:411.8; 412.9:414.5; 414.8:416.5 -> 0.03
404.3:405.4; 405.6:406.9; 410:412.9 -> 0.05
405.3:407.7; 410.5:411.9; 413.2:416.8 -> -0.05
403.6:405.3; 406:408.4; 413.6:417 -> 0.04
